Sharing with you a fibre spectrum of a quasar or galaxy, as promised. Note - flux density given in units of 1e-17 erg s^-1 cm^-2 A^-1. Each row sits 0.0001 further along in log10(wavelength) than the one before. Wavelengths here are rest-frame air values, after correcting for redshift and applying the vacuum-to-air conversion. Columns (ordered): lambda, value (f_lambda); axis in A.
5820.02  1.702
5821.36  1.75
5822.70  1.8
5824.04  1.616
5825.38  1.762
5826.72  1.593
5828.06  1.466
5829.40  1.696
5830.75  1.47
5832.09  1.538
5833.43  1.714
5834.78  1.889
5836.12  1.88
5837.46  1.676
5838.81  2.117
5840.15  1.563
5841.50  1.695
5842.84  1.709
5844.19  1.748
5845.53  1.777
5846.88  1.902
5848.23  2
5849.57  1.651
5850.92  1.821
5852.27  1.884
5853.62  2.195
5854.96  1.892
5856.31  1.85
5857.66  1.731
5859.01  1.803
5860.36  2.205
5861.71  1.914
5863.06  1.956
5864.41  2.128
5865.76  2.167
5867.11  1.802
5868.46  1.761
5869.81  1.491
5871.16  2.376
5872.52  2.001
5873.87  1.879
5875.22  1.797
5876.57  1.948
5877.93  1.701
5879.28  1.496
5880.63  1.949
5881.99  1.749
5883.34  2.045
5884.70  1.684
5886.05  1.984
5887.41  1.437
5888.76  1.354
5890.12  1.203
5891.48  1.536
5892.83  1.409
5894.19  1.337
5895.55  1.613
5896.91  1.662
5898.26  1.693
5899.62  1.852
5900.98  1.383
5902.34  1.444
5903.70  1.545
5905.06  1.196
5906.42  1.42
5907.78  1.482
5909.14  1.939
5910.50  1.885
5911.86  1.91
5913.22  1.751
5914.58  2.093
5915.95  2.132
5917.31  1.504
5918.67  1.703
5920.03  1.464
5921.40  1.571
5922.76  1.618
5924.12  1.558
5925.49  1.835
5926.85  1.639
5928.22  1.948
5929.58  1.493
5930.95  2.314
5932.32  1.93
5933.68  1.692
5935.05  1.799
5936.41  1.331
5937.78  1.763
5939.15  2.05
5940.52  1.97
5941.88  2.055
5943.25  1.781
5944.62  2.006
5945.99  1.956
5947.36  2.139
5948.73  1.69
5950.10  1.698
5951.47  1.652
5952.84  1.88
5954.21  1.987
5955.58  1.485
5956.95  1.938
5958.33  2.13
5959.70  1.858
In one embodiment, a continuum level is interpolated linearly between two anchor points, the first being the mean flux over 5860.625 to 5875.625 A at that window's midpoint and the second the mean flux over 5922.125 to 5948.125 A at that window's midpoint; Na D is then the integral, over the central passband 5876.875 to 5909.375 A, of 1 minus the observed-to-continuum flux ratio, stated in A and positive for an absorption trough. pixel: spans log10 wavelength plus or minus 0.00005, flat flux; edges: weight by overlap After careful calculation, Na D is 5.41 A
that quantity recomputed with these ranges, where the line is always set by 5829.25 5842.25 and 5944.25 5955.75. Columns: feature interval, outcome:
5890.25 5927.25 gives 3.5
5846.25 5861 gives -1.3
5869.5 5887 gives -0.9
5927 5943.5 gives -0.1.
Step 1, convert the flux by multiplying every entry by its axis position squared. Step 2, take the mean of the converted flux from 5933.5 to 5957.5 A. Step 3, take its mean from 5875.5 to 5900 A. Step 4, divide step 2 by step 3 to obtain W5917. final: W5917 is 1.1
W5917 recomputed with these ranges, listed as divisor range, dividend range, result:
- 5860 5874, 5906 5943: 0.92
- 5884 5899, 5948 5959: 1.20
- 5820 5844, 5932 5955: 1.12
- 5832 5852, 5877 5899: 0.92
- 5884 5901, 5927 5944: 1.20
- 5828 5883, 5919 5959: 1.01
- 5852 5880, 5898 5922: 0.89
